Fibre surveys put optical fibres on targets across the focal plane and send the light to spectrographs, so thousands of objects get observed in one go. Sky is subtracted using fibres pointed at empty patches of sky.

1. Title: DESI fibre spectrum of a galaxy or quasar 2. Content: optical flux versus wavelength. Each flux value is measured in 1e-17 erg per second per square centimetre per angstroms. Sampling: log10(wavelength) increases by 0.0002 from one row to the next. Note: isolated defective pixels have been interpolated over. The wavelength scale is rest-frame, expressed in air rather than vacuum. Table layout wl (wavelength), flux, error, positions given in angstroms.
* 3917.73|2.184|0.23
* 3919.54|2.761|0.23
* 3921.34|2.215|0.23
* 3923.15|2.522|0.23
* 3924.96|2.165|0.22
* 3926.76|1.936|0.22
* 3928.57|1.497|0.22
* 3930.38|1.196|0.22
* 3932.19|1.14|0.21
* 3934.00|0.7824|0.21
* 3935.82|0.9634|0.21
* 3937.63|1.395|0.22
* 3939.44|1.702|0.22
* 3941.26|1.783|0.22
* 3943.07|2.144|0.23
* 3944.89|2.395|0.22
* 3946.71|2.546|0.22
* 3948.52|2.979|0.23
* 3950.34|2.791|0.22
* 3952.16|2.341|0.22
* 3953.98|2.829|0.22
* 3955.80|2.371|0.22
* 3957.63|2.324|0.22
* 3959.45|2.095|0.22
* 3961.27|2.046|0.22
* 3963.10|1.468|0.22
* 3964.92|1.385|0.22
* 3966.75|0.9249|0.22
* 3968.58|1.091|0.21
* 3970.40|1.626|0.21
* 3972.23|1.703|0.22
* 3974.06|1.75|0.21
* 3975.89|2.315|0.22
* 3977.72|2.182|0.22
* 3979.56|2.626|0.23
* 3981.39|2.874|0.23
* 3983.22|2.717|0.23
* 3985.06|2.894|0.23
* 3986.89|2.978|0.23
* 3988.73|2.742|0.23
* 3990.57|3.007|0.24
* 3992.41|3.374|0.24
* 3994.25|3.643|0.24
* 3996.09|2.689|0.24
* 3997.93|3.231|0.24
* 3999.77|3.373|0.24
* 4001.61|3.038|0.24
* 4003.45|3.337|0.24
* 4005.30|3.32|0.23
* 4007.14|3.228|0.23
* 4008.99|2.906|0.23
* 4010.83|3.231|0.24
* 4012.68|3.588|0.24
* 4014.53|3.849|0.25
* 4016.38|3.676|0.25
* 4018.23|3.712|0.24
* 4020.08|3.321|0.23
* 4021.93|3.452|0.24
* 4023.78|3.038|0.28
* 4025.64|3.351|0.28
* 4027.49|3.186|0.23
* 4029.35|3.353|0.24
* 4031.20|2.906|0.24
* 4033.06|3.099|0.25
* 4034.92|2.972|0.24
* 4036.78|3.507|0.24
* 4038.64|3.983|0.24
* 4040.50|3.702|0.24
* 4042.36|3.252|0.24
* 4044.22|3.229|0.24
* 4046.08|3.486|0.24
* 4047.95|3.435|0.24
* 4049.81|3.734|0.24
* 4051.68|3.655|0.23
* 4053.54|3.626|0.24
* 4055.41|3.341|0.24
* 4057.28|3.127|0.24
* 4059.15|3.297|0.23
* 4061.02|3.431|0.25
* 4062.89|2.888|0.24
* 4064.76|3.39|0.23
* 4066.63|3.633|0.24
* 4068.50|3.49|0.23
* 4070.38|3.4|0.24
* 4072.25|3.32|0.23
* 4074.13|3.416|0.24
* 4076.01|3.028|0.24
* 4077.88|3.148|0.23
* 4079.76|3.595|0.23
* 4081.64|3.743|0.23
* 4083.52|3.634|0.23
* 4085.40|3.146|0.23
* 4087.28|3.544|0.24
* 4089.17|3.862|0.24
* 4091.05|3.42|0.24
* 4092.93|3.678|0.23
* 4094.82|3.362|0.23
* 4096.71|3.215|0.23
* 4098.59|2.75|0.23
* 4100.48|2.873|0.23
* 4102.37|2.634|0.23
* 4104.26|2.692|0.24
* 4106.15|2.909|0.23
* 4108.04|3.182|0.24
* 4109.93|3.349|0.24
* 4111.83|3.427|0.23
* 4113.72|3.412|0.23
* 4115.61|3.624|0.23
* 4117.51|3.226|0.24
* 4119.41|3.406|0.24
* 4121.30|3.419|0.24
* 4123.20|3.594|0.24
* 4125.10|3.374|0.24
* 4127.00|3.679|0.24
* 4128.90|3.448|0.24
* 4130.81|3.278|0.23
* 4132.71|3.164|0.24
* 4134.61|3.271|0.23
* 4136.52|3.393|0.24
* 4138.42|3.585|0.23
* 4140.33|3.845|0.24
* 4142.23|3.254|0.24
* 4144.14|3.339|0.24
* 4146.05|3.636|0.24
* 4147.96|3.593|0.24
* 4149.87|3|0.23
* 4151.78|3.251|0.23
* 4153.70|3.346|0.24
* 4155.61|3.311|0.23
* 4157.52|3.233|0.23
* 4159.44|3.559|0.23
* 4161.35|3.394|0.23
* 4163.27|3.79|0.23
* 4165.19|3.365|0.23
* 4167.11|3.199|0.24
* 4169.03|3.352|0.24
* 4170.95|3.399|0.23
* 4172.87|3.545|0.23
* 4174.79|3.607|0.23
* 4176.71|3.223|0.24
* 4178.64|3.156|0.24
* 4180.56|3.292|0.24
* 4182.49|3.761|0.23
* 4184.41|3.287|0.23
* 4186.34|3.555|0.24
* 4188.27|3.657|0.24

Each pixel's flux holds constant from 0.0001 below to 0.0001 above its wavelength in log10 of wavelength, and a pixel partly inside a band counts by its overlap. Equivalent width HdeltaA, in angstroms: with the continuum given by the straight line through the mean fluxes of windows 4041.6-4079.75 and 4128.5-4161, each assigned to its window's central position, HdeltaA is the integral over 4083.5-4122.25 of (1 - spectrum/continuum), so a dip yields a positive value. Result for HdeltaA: 1.3 angstroms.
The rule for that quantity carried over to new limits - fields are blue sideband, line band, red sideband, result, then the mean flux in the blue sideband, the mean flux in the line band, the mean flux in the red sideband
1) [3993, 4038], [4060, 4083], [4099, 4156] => -0.5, 3.3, 3.38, 3.31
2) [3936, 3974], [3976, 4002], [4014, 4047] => -3.2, 1.97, 2.93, 3.39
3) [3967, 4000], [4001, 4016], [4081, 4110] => -3.5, 2.55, 3.33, 3.24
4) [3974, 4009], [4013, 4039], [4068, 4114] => -2.7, 2.94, 3.38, 3.28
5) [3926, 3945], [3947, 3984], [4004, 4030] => 0.3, 1.5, 2.13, 3.37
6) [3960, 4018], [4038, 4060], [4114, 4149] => -3.5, 2.68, 3.48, 3.45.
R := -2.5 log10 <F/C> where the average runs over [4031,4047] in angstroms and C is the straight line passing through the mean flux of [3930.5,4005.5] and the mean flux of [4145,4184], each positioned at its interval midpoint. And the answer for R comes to -0.24 mag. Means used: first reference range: 2.3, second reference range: 3.4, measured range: 3.37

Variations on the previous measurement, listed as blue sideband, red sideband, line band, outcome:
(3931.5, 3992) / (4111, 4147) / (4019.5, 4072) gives -0.21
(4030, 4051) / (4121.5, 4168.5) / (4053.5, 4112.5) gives 0.04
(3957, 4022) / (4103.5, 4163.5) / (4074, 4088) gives -0.09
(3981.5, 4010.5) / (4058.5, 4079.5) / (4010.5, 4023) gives -0.13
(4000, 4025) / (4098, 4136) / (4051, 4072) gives -0.03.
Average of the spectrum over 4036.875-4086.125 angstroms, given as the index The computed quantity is 3.43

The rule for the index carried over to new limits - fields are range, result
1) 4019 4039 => 3.27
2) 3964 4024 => 2.81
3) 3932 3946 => 1.57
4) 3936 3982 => 2.04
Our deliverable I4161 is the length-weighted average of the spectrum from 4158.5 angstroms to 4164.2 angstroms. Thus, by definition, 3.58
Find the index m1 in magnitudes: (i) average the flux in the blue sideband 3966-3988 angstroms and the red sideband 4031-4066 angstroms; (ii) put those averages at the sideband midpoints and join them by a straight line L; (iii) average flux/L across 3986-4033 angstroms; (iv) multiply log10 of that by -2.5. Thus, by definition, -0.204 mag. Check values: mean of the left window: 2.16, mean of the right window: 3.38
